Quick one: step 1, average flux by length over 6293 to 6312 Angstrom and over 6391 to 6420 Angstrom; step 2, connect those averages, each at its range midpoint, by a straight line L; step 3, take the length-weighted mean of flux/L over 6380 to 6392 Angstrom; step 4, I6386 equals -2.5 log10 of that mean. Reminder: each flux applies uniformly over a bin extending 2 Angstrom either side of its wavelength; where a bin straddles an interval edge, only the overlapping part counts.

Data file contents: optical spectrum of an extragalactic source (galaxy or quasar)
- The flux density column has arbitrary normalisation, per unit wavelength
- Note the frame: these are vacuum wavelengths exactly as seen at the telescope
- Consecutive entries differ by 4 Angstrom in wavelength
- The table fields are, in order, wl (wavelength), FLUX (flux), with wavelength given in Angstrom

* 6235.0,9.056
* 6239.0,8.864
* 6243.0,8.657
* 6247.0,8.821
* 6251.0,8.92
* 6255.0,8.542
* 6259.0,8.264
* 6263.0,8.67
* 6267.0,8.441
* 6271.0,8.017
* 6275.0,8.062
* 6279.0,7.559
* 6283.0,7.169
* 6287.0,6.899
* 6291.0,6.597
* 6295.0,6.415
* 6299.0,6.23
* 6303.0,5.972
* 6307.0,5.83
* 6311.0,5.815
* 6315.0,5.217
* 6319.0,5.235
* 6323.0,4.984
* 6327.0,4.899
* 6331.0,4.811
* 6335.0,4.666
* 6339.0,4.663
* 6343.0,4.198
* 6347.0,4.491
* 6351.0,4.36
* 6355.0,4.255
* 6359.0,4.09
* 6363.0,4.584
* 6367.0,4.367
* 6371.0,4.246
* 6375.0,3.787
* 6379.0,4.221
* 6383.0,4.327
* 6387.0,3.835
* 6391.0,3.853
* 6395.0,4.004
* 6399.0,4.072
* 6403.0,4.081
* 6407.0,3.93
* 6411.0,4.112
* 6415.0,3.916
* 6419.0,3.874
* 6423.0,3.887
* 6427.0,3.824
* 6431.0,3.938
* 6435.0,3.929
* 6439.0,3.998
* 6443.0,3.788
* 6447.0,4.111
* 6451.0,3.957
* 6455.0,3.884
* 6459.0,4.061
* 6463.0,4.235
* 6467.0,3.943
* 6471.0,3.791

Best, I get 0.09 mag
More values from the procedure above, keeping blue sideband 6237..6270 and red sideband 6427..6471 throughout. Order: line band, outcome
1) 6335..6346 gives 0.414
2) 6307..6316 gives 0.277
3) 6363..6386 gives 0.338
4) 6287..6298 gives 0.175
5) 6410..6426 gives 0.196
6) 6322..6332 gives 0.368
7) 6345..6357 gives 0.398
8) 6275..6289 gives 0.089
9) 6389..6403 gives 0.292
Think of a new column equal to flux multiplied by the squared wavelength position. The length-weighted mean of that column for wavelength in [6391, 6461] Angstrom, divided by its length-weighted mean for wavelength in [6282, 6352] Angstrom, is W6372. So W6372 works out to 0.8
